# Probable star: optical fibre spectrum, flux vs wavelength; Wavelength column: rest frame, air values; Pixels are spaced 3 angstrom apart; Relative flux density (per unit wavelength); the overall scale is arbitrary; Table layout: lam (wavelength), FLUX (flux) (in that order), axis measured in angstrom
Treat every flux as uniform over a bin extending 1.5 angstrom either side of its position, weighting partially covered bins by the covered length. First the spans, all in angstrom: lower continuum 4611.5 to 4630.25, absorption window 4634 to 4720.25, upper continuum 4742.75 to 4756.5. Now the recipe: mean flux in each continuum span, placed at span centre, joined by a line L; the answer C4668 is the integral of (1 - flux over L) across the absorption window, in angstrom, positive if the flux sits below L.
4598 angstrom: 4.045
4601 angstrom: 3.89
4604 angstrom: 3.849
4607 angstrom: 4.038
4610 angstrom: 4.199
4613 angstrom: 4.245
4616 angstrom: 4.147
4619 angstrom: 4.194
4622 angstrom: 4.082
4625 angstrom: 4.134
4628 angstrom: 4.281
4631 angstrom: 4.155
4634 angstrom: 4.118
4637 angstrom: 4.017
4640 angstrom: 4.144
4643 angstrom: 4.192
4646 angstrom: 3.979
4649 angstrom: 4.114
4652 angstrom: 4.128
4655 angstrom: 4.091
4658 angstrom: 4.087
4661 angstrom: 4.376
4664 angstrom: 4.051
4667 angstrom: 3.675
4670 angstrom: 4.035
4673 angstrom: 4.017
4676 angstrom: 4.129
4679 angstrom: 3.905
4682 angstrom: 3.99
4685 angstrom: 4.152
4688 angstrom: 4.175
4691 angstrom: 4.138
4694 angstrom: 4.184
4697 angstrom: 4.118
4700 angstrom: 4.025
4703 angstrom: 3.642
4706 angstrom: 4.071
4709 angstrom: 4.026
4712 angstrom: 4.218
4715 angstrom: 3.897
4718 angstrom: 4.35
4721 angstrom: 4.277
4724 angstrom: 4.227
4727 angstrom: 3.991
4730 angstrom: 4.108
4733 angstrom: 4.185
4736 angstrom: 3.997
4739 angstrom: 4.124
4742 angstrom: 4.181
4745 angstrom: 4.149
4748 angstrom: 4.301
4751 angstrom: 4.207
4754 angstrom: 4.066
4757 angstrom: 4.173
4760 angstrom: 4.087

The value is 2.2 angstrom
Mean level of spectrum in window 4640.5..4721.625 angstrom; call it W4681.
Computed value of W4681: 4.07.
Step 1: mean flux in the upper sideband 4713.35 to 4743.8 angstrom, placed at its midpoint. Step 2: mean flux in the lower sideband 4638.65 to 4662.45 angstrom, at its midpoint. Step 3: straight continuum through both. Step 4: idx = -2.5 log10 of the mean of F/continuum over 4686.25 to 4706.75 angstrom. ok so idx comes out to 0.023 mag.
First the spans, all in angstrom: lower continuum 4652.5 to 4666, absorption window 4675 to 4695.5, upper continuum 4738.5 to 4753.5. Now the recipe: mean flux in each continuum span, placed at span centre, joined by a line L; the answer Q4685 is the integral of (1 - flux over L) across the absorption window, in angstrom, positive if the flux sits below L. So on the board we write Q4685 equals 0.3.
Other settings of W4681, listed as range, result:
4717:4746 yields 4.16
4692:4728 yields 4.09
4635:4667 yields 4.1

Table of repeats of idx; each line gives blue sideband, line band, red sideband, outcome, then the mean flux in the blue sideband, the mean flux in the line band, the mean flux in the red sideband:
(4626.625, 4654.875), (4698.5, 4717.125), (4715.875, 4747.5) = 0.04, 4.12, 3.99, 4.16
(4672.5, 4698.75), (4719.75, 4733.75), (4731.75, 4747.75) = -0.01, 4.09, 4.15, 4.14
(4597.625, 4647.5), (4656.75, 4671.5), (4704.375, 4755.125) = 0.02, 4.1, 4.04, 4.14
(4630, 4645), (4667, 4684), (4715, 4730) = 0.04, 4.12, 3.99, 4.17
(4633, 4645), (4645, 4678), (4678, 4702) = 0.01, 4.11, 4.06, 4.08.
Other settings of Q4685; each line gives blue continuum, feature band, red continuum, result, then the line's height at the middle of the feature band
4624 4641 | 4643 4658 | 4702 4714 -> 0.1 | 4.11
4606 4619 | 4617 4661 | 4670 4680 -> -0.3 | 4.11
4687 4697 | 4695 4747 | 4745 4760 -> 0.9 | 4.17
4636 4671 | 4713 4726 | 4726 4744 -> -0.3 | 4.1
